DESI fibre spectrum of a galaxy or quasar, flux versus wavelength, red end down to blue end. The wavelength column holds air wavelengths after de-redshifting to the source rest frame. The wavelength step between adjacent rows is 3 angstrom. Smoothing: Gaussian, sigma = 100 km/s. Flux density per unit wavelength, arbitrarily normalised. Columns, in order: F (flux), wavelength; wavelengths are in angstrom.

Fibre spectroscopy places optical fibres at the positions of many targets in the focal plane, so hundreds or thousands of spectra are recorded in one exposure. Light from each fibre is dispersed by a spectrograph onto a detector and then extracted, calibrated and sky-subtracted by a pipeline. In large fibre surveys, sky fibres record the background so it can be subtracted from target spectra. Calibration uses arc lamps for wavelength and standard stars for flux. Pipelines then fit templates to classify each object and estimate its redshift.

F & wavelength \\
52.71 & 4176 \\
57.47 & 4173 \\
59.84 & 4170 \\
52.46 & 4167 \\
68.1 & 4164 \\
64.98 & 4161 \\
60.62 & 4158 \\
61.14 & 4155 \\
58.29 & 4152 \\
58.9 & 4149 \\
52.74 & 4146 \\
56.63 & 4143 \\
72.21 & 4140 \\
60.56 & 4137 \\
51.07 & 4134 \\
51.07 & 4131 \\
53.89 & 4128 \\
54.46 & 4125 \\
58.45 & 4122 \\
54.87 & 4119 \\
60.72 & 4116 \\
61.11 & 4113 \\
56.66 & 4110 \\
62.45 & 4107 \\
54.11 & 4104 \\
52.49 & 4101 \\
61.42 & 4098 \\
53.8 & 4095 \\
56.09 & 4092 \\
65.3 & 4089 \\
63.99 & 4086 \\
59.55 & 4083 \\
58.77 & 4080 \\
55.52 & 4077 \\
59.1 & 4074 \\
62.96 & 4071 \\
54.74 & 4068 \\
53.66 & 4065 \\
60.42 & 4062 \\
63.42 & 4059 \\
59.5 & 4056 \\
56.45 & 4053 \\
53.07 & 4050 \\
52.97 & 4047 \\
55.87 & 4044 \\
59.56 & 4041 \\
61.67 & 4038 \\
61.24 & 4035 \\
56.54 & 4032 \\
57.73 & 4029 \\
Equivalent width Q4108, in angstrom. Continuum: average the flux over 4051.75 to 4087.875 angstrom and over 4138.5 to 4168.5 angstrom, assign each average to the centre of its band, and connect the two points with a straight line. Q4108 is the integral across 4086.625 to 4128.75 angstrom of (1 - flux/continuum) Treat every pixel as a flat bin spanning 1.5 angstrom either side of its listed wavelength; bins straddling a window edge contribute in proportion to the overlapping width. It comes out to 1.4 angstrom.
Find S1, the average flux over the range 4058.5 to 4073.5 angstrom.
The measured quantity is 58.8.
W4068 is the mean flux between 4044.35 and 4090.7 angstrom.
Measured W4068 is 58.5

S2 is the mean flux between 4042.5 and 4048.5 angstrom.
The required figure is 54.4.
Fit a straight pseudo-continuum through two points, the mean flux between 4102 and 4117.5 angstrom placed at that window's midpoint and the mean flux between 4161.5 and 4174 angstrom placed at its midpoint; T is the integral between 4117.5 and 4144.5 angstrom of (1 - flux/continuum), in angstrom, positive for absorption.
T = 1.0 angstrom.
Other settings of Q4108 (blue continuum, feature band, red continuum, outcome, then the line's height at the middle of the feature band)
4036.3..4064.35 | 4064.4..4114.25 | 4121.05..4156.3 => -0.58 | 57.7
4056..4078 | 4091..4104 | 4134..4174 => 0.75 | 59.1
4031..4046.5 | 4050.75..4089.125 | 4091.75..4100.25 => -0.99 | 57.7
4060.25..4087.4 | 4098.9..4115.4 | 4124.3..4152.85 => 0.05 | 57.9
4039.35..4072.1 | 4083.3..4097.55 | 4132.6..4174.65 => -0.41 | 58.2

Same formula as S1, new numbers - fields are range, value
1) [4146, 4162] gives 59.9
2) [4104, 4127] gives 58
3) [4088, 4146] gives 57.6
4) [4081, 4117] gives 58.9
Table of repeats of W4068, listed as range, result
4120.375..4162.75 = 58.3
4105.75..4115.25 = 60.1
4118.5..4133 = 54.4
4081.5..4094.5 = 60.7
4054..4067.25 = 58.9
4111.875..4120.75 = 58.8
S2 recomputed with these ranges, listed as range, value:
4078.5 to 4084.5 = 59.2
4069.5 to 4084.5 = 59.2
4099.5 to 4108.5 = 56.3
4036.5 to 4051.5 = 56.6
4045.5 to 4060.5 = 57.1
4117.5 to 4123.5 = 56.7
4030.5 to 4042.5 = 59.8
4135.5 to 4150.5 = 60.2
